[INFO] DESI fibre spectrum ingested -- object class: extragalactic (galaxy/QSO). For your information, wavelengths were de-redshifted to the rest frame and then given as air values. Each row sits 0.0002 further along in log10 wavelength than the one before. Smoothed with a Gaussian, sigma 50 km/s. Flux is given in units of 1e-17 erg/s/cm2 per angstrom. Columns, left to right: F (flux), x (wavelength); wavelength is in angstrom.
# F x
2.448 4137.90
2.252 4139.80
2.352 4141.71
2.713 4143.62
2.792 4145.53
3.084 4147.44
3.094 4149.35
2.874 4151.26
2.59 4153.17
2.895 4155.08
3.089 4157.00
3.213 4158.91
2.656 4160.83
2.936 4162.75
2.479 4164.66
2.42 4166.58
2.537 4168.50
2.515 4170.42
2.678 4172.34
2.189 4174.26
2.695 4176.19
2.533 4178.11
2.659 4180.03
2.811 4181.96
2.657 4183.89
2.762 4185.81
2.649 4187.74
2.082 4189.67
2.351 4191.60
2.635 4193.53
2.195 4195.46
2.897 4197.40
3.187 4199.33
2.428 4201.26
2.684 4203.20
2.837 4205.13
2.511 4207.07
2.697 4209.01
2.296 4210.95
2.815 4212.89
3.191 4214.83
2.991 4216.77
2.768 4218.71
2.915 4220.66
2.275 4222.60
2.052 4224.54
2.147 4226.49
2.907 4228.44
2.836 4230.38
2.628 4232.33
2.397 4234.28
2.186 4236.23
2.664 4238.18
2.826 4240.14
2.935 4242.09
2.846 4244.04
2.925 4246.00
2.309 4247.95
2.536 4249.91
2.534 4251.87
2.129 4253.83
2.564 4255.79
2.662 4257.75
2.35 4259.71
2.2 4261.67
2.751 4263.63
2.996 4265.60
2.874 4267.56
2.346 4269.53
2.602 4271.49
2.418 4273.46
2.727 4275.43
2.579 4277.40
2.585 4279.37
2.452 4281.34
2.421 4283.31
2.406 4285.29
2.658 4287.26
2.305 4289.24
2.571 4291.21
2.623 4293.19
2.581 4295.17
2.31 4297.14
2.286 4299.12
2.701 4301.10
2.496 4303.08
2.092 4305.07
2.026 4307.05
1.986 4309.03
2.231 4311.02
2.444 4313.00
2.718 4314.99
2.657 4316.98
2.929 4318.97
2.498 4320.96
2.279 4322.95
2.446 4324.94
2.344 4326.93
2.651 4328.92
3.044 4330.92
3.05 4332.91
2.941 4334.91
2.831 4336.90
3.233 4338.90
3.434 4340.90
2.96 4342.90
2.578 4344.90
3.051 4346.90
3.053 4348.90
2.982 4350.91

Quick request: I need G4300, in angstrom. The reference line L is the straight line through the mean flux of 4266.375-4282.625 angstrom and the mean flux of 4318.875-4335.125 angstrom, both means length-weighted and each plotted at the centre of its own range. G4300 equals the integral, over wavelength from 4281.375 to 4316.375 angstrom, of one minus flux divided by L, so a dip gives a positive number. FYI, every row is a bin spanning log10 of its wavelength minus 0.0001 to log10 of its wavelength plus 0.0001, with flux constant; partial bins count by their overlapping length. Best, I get 2.8 angstrom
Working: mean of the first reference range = 2.58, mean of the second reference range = 2.66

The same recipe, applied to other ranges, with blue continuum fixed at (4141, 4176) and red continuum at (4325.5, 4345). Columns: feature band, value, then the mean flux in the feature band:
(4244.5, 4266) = 2.2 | 2.54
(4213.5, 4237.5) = 1.6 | 2.61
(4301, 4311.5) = 2.4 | 2.22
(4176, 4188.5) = 0.3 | 2.68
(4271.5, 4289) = 2.0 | 2.52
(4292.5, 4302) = 1.3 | 2.5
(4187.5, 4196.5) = 1.3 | 2.36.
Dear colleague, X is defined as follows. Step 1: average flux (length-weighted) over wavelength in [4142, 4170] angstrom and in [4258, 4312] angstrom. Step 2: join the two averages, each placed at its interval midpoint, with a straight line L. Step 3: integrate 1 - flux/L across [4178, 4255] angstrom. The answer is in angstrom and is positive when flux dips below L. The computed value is 0.7 angstrom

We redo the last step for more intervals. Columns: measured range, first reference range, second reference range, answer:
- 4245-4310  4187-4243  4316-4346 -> 5.4 angstrom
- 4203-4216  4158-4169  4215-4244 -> -0.3 angstrom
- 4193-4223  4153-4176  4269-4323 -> -1.2 angstrom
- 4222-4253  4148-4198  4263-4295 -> 0.5 angstrom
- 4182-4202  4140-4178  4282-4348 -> 0.7 angstrom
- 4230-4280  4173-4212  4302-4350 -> 0.7 angstrom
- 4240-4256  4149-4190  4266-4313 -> -0.5 angstrom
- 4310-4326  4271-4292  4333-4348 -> 1.7 angstrom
